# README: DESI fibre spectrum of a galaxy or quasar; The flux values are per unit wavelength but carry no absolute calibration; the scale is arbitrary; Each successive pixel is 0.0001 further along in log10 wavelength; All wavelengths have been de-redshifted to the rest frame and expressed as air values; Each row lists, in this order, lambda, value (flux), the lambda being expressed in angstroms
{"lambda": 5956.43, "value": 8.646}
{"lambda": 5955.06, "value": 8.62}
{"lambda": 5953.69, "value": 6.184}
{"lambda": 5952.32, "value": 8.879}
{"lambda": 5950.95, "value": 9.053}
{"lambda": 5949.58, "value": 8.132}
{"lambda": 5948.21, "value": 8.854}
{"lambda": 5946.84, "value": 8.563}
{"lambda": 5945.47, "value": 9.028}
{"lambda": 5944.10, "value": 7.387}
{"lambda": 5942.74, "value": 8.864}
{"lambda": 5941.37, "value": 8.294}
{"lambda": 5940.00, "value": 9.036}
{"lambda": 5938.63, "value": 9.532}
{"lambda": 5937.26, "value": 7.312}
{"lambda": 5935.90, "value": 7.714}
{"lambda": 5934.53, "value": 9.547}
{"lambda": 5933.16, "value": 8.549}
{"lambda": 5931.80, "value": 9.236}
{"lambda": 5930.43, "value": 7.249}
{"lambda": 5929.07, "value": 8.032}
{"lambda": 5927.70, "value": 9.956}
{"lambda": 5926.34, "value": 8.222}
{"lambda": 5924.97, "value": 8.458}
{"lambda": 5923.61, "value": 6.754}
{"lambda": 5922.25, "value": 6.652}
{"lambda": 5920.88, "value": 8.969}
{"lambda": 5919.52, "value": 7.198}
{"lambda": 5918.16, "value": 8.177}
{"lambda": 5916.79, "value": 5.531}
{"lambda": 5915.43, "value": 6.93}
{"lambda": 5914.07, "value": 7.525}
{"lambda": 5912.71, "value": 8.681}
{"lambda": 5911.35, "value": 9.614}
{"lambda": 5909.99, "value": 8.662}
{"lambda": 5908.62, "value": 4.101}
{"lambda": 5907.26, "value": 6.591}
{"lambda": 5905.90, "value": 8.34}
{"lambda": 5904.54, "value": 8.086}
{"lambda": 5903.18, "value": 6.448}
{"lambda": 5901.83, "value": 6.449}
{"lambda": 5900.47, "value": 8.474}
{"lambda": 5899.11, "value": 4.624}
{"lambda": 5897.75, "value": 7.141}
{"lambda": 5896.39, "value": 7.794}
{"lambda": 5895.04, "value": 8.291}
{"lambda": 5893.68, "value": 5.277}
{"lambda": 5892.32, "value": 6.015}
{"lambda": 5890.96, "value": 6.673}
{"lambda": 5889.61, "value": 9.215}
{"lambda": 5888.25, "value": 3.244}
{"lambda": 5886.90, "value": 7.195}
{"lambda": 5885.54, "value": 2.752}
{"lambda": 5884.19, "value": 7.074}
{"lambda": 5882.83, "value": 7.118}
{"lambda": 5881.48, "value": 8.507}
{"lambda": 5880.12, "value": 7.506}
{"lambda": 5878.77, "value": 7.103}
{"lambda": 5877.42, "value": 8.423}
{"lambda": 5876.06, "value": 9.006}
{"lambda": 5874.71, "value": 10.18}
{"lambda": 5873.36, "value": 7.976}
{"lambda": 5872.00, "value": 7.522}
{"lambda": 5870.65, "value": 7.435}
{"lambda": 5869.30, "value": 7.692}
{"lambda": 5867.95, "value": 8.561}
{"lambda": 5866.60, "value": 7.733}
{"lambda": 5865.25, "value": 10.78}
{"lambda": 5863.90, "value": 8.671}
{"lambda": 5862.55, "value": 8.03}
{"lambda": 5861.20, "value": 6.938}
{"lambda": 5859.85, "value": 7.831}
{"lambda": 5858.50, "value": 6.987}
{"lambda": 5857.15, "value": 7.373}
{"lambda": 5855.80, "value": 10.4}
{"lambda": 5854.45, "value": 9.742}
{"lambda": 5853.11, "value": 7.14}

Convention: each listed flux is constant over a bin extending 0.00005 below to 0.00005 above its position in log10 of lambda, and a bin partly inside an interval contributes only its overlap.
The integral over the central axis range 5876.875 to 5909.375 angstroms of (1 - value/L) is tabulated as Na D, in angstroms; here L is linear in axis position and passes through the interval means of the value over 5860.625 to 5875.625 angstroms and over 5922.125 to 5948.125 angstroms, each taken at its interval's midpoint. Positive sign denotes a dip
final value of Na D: 6.2 angstroms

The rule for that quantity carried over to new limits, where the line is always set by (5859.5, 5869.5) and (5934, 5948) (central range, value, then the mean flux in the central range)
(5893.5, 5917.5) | 3.56 angstroms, 7.18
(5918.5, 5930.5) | 0.71 angstroms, 7.99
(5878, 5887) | 1.75 angstroms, 6.74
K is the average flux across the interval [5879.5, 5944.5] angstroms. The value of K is 7.48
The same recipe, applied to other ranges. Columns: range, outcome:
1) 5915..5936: 7.97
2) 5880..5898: 6.66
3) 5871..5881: 8.22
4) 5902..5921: 7.42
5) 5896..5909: 6.85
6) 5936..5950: 8.48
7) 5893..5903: 6.85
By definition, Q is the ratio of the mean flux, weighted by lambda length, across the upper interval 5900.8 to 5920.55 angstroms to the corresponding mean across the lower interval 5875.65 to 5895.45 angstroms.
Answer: 1.08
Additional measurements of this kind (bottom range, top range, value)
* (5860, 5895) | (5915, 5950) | 1.09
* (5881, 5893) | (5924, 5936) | 1.34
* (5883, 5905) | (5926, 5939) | 1.30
